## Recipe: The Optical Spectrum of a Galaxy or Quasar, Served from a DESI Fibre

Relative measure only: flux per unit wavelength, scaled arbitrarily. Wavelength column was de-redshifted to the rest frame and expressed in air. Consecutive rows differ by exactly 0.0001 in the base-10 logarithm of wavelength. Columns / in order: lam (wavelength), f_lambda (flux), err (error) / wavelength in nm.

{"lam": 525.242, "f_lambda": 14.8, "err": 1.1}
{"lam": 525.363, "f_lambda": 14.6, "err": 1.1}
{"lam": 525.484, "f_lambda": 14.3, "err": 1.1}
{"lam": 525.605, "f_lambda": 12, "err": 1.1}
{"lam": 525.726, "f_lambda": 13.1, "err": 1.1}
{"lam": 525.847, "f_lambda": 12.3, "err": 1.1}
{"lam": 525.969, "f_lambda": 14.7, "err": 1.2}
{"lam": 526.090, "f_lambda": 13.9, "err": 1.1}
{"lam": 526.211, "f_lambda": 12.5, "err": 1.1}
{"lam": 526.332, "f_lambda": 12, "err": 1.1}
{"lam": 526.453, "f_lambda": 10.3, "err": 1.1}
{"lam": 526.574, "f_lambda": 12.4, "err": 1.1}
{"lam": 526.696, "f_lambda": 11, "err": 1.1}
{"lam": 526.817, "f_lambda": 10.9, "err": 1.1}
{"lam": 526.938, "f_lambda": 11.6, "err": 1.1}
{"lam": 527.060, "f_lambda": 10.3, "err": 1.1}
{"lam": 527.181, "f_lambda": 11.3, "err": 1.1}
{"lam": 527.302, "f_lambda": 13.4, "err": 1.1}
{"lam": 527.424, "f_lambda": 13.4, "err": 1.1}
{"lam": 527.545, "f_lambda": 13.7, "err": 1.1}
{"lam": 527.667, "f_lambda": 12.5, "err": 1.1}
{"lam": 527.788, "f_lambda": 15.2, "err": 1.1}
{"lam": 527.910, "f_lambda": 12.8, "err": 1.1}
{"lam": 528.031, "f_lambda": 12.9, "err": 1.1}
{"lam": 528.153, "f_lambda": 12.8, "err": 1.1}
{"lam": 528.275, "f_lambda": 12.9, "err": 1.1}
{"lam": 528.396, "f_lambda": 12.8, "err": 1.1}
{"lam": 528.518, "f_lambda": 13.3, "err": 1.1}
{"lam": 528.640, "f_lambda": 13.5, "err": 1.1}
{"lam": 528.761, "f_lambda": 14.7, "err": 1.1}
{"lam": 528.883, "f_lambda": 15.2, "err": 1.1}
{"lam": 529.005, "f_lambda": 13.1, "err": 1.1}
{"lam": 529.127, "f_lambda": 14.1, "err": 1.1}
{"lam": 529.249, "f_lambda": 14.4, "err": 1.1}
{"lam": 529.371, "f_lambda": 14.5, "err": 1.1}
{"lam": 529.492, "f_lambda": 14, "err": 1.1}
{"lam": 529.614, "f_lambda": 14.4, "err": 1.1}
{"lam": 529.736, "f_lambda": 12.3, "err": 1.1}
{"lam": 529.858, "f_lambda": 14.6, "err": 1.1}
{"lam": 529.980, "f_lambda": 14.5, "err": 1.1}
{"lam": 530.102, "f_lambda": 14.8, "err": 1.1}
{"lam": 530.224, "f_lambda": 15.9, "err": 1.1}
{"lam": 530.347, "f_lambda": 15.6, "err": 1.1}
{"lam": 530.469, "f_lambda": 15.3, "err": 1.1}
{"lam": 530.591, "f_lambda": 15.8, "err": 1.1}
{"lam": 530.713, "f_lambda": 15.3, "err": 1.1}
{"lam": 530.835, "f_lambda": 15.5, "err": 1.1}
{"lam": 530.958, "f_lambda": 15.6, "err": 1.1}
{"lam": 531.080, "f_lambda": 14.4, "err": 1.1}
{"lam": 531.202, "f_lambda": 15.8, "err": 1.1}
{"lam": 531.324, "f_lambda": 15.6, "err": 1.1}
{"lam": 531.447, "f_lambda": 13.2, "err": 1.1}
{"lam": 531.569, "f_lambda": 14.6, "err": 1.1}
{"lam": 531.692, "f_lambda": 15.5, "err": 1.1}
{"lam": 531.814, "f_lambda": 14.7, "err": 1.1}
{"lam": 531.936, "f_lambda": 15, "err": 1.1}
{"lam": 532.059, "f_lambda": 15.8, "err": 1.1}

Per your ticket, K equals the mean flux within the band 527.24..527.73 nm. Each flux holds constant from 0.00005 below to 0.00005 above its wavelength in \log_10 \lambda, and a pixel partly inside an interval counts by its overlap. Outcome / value 13.3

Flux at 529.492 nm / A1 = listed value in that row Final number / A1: 14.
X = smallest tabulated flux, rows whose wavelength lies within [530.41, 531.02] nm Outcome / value 15.3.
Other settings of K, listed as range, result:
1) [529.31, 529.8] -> 13.8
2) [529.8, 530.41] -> 15.1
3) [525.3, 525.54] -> 14.5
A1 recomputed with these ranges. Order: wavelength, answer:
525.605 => 12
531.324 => 15.6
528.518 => 13.3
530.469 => 15.3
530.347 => 15.6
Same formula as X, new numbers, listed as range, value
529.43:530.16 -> 12.3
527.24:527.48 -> 13.4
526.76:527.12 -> 10.3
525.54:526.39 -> 12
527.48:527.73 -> 12.5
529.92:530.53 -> 14.5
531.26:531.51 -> 13.2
